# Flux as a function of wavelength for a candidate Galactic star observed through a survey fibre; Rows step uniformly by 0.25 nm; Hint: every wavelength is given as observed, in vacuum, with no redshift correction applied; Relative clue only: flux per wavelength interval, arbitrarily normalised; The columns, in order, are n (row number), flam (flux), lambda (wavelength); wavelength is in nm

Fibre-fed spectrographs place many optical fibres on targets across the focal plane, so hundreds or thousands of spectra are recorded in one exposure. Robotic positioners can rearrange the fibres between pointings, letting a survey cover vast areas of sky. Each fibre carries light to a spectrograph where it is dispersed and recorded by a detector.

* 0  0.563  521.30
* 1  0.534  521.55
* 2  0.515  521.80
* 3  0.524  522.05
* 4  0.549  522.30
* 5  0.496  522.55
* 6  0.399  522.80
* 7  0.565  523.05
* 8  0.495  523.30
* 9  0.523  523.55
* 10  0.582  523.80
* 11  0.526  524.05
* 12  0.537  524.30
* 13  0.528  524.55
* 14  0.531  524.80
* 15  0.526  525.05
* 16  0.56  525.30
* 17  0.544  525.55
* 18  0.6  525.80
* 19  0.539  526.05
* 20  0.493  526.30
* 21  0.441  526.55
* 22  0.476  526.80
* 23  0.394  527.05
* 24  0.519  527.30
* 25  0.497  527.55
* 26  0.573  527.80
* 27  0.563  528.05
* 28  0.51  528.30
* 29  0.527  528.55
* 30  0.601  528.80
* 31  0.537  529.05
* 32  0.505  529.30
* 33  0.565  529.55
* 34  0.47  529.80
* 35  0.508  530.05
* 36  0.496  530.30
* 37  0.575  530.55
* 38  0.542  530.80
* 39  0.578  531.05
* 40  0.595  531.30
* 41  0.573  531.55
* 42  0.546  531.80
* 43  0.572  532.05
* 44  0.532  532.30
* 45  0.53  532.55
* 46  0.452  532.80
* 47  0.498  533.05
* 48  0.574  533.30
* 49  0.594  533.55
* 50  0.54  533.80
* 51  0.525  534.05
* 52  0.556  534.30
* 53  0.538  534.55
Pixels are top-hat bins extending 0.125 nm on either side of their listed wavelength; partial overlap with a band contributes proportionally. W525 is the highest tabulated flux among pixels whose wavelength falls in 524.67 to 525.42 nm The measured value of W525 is 0.56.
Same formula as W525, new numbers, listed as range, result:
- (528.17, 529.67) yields 0.601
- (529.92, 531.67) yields 0.595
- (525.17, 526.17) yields 0.6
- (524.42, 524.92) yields 0.531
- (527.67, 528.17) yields 0.573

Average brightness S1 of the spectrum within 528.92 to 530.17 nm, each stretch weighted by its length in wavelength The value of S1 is 0.517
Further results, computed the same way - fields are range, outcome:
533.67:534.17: 0.533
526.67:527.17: 0.435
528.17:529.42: 0.536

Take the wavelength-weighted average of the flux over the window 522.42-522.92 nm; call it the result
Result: 0.449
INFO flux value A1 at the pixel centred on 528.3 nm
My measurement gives 0.51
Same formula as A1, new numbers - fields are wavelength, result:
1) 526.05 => 0.539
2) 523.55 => 0.523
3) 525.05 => 0.526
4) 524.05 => 0.526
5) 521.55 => 0.534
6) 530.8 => 0.542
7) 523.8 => 0.582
